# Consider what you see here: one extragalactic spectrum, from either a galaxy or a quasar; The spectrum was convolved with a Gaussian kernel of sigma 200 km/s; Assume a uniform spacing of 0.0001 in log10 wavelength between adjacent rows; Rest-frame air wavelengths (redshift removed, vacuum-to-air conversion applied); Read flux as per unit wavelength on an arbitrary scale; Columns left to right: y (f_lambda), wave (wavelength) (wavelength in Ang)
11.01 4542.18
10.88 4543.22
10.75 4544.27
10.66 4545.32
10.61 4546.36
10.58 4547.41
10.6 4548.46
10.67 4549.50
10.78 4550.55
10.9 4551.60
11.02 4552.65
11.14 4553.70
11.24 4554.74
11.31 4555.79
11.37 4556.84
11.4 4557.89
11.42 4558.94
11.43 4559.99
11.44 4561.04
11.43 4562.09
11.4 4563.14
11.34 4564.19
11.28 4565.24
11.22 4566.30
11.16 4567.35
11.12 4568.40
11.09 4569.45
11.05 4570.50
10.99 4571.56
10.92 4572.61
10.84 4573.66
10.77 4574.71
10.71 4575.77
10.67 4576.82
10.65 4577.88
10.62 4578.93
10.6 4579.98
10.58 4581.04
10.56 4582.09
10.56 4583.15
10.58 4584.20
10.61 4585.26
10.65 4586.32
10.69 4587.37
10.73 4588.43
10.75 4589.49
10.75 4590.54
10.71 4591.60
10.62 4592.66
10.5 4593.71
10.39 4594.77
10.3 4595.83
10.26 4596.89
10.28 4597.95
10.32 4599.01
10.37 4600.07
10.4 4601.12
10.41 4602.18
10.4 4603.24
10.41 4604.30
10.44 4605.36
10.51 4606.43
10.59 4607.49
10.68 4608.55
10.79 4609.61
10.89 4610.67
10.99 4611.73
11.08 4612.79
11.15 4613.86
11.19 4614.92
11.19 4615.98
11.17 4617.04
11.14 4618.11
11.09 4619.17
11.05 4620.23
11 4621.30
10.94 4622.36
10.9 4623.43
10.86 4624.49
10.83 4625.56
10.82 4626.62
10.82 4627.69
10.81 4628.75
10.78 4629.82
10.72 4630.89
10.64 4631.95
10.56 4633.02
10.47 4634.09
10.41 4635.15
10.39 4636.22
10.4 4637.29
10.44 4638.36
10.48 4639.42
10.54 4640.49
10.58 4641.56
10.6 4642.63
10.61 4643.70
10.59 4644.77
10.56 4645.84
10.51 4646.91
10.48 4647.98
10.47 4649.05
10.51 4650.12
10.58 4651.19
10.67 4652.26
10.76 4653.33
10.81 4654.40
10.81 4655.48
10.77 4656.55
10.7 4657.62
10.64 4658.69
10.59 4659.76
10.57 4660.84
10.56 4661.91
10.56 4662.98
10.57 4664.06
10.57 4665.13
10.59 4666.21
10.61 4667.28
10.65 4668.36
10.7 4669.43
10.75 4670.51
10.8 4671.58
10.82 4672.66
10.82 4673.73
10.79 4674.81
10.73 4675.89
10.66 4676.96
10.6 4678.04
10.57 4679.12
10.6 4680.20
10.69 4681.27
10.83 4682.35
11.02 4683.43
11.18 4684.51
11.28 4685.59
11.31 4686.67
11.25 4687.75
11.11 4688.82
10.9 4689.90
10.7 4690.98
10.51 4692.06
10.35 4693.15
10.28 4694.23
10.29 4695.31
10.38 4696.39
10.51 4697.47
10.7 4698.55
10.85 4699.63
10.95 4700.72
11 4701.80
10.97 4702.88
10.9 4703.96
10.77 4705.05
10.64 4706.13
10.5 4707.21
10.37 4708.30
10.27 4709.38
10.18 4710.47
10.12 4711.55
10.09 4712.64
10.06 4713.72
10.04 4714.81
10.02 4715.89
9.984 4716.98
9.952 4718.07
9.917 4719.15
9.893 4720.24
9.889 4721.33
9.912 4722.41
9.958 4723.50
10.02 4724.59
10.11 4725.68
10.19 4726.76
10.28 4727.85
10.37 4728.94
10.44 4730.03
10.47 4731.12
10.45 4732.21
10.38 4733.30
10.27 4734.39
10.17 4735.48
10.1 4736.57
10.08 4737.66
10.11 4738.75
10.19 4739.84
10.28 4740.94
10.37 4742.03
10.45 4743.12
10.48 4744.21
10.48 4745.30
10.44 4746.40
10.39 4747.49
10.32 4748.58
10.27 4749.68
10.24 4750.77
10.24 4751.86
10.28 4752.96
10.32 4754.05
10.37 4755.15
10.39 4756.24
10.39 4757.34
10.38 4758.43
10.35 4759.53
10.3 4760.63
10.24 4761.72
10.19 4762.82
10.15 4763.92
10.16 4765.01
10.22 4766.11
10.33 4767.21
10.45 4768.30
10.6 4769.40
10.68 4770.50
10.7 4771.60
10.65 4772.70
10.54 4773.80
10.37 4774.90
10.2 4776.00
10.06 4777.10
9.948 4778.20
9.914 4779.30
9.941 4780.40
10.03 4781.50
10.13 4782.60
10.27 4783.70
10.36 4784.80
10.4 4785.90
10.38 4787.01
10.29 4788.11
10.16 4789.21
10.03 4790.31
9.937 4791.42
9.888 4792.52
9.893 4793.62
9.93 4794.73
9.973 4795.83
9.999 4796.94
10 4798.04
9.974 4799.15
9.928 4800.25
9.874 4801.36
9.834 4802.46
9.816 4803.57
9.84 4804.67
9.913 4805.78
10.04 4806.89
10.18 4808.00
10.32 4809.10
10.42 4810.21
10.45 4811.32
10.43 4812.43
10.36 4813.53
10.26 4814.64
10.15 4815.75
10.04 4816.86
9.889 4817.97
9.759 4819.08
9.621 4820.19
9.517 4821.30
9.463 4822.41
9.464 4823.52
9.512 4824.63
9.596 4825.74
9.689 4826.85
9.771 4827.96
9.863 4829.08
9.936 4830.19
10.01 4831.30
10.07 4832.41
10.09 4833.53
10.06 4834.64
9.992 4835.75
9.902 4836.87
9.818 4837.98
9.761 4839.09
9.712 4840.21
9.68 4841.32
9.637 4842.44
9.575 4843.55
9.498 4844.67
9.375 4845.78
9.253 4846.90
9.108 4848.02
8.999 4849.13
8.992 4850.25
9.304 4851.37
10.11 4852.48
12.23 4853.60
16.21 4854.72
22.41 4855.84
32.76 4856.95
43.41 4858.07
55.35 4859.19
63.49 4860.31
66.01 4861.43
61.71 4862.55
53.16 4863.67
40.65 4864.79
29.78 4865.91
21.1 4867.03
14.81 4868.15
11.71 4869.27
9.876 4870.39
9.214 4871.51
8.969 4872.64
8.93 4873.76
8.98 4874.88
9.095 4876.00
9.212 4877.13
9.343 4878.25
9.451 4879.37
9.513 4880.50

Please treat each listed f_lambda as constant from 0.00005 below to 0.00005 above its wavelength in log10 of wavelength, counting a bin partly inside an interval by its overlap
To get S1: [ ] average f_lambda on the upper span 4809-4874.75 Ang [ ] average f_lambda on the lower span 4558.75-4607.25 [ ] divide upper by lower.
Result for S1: 1.5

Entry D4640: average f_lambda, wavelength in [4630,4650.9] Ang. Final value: 10.5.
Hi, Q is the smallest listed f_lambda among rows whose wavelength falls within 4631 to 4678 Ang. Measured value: 10.39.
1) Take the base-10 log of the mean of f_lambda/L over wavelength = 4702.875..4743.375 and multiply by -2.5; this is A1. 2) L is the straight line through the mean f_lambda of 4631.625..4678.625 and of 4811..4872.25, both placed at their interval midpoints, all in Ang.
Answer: 0.25 mag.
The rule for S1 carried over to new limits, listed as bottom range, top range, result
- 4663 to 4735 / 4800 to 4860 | 1.17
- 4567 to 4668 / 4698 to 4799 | 0.96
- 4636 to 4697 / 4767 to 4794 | 0.96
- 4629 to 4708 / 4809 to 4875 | 1.54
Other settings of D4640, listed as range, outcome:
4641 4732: 10.5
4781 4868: 14.9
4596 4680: 10.7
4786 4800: 10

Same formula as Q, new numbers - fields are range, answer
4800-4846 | 9.375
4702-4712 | 10.12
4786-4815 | 9.816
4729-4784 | 9.914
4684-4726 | 9.889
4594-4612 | 10.26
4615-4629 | 10.81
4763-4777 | 10.15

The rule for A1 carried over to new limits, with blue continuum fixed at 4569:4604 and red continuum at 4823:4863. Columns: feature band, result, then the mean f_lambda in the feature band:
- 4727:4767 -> 0.40 mag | 10.3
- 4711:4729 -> 0.38 mag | 10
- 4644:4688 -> 0.19 mag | 10.7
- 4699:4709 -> 0.27 mag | 10.8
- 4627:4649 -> 0.14 mag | 10.6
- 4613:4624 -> 0.04 mag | 11.1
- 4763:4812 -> 0.49 mag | 10.2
